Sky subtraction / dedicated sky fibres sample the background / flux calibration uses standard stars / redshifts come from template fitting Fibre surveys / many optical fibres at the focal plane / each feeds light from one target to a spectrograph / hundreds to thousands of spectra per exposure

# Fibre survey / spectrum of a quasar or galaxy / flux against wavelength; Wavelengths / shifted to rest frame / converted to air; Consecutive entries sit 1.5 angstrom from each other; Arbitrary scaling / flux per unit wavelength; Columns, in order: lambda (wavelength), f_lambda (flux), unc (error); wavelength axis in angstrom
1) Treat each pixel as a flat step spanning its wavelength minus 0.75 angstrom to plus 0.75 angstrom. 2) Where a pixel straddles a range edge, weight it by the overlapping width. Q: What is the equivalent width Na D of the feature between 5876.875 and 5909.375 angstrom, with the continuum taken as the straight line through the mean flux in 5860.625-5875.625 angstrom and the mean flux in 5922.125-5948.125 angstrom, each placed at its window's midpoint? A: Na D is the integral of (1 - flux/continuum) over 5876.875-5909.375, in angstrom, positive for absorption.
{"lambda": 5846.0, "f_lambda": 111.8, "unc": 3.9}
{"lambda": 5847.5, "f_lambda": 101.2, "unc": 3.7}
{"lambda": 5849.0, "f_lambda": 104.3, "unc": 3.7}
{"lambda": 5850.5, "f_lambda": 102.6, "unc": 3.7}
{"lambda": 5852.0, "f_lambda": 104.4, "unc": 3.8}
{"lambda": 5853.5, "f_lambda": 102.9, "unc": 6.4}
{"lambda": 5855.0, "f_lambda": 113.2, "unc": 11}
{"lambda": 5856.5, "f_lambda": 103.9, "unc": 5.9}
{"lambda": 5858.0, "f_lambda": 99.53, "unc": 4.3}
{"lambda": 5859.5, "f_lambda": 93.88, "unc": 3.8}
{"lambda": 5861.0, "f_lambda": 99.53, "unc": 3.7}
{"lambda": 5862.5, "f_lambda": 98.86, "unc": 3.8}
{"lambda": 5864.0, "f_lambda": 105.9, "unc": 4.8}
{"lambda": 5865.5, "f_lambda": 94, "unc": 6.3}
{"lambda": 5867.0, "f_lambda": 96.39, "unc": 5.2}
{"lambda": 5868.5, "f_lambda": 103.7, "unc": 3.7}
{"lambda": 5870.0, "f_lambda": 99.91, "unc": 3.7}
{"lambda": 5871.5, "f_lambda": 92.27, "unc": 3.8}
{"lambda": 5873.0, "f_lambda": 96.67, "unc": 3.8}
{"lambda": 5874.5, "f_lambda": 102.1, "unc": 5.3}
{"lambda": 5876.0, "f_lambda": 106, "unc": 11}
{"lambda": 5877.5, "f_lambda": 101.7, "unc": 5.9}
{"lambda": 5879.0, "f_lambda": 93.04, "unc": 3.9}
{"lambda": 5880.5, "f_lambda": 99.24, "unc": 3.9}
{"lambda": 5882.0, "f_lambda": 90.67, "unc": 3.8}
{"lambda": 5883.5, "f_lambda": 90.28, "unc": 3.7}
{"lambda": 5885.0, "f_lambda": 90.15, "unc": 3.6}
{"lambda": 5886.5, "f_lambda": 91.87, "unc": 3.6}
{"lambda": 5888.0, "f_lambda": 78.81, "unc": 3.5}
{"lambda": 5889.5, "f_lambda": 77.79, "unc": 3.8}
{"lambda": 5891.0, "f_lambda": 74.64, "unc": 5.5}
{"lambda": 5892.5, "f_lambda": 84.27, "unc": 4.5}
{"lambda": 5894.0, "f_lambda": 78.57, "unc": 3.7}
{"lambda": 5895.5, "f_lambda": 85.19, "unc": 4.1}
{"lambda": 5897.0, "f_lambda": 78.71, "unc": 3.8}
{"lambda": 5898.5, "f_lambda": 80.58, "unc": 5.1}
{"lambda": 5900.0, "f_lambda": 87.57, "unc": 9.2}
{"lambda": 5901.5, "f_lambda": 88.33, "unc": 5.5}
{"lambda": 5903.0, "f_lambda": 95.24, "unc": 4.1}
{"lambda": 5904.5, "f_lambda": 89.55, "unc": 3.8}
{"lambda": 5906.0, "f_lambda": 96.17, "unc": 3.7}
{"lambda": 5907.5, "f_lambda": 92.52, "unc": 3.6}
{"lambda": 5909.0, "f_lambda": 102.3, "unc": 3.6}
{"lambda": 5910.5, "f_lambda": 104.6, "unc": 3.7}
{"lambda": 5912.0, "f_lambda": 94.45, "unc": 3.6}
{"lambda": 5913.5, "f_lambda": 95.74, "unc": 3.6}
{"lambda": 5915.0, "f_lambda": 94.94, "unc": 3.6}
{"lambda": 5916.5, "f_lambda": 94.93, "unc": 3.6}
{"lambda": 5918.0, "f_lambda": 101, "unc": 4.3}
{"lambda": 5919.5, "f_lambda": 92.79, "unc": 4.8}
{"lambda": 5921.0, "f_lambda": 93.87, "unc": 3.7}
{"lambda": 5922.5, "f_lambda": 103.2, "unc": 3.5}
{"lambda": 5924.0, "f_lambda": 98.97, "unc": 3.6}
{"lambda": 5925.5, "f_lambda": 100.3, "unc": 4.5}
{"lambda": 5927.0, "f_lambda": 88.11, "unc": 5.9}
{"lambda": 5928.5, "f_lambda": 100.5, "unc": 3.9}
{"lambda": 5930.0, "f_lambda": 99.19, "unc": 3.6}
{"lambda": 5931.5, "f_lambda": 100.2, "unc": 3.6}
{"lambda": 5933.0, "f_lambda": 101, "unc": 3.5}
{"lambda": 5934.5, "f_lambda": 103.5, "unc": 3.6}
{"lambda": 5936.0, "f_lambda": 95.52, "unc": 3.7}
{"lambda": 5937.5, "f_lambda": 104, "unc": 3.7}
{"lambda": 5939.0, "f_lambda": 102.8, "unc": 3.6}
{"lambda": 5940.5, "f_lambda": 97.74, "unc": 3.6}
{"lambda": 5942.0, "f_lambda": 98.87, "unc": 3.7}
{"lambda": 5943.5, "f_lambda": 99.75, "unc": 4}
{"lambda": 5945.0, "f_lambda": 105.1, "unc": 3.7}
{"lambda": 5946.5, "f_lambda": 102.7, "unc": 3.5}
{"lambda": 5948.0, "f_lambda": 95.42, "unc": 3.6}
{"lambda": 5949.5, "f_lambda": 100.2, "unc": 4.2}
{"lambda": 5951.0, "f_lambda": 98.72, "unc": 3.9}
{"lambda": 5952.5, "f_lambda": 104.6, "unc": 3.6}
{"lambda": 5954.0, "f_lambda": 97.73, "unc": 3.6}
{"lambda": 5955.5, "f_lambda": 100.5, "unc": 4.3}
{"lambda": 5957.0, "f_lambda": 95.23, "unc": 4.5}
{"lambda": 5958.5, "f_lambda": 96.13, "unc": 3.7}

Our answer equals 3.63 angstrom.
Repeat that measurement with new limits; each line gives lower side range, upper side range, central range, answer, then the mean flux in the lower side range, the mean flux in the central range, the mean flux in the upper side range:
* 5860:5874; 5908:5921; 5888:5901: 2.2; 98.6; 80.9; 97.3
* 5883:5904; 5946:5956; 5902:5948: -2.7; 84.4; 98.2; 99.9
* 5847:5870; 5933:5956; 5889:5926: 3.5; 102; 91.5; 100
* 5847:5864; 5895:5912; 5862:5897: 1.7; 102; 92.4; 91.2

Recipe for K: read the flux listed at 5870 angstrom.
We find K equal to 99.91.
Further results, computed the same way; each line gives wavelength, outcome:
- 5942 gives 98.87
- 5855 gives 113.2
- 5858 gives 99.53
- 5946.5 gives 102.7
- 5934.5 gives 103.5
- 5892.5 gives 84.27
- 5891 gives 74.64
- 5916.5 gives 94.93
